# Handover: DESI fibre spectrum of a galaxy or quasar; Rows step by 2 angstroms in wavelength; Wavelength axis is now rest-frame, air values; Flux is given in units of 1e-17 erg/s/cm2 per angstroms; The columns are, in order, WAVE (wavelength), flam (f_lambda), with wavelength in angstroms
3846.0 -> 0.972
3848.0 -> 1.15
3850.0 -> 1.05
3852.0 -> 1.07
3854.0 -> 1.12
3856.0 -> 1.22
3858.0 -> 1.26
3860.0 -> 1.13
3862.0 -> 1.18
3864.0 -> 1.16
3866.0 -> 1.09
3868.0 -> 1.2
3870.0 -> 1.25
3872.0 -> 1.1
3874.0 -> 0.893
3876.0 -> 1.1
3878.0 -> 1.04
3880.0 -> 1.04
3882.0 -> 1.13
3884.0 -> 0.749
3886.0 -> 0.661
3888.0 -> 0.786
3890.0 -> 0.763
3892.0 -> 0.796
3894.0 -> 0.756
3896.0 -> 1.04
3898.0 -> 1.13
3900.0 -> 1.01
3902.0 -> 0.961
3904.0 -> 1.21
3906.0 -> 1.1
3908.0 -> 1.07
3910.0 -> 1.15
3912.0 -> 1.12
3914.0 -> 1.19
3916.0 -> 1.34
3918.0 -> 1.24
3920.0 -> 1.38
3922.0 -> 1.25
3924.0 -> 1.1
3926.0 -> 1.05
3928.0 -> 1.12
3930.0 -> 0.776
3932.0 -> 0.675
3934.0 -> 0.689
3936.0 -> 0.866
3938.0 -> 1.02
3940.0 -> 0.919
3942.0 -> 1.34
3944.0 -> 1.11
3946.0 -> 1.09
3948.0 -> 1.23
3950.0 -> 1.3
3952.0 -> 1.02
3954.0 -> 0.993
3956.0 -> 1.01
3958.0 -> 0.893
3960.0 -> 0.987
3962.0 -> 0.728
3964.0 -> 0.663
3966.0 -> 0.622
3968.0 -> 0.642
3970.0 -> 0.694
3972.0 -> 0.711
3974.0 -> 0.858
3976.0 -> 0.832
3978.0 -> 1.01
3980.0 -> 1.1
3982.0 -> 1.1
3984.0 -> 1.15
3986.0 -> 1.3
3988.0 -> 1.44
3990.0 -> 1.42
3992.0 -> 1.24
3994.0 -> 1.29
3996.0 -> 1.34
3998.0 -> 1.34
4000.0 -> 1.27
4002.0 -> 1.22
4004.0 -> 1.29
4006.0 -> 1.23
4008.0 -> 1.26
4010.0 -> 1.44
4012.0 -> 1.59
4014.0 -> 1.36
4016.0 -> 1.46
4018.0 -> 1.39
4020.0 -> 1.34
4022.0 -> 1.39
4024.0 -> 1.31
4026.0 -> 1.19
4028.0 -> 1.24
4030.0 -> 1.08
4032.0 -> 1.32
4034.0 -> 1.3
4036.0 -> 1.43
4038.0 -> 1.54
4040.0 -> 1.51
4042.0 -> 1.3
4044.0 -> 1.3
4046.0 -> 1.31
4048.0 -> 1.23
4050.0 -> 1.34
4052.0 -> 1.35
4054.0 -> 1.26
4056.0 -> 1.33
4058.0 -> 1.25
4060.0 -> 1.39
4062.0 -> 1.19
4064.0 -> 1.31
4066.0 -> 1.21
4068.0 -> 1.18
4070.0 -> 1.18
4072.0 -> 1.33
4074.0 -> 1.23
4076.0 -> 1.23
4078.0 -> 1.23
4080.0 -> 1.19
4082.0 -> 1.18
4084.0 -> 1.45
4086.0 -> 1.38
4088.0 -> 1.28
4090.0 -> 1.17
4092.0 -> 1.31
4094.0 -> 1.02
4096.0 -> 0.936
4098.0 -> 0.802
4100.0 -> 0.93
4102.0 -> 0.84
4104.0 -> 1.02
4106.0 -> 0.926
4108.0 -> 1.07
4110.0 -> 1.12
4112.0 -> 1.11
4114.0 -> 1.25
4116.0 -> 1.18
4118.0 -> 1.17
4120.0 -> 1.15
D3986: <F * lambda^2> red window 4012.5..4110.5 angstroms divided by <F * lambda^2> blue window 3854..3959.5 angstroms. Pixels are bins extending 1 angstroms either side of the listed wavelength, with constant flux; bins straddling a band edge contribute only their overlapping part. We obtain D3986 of 1.3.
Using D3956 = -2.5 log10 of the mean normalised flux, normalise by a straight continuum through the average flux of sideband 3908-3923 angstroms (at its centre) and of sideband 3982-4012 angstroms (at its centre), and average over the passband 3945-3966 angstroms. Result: 0.284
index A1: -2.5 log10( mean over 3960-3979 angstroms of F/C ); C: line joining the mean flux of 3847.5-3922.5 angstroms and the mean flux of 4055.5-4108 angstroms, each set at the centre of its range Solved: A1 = 0.41 mag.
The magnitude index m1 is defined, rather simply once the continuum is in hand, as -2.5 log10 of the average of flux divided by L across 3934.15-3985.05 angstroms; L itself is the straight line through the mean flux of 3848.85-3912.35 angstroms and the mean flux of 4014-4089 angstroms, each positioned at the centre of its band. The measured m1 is 0.215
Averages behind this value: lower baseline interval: 1.04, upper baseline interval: 1.3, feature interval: 0.951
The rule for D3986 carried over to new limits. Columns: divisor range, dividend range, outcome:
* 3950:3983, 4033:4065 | 1.58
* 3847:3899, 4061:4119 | 1.24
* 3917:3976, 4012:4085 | 1.43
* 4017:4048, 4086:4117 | 0.84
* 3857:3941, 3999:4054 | 1.37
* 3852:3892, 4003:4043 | 1.40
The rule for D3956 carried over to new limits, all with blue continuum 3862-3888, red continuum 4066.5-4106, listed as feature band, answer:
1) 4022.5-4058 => -0.171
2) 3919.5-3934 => 0.047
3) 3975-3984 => 0.064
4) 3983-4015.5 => -0.204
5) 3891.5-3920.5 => -0.052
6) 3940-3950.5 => -0.109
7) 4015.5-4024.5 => -0.234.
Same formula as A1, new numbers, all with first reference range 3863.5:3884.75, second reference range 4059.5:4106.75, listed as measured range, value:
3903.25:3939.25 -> 0.017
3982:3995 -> -0.154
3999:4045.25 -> -0.178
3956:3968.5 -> 0.381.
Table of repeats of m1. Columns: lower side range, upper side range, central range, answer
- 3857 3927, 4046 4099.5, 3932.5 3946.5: 0.13 mag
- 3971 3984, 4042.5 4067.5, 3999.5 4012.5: -0.22 mag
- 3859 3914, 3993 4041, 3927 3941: 0.30 mag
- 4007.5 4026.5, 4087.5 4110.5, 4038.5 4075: -0.07 mag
